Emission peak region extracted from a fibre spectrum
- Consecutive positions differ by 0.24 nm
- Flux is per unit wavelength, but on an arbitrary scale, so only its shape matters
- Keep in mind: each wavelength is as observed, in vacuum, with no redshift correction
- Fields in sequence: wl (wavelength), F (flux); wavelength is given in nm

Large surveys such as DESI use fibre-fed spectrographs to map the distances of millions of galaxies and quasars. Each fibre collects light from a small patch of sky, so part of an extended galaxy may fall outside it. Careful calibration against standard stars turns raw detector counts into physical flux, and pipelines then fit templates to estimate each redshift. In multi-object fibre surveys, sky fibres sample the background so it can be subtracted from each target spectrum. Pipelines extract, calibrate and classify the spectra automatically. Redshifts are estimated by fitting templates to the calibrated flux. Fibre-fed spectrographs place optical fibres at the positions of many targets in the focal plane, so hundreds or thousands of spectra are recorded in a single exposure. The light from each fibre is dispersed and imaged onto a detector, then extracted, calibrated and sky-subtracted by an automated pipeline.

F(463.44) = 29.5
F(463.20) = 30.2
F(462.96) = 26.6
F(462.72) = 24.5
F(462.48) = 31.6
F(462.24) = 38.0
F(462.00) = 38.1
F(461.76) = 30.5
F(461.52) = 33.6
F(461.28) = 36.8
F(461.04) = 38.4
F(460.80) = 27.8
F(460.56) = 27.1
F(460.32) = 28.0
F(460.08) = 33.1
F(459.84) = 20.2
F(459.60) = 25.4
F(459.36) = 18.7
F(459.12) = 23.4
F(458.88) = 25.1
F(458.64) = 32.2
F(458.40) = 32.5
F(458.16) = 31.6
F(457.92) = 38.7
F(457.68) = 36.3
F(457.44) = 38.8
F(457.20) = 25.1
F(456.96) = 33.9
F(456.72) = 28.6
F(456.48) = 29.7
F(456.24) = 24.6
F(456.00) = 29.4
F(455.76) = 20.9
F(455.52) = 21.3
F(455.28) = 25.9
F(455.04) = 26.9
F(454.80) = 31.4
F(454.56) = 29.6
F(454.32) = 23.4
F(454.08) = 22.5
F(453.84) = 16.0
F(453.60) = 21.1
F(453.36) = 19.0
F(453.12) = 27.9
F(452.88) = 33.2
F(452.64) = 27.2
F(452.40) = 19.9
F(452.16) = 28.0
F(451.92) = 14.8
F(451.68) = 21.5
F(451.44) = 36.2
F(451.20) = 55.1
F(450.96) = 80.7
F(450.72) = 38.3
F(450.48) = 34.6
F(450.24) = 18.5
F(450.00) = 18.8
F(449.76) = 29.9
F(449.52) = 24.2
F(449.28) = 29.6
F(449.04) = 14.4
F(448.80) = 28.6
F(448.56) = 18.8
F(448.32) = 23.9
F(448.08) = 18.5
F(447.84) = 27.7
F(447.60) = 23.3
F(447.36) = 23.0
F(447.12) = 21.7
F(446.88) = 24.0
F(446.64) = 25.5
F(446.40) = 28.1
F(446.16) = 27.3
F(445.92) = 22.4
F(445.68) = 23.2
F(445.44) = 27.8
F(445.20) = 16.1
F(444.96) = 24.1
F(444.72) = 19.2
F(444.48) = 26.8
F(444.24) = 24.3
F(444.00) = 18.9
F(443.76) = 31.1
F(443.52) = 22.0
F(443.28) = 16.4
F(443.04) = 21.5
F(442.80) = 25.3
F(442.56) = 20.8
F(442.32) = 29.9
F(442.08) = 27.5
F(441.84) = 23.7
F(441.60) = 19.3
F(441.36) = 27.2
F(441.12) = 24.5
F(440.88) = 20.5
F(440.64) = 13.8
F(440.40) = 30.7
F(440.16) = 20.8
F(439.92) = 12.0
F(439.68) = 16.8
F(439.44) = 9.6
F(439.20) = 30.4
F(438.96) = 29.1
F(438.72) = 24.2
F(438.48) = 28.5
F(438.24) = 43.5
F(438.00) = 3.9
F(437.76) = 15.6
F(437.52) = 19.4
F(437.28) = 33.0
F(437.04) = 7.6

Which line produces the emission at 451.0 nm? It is [O II]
